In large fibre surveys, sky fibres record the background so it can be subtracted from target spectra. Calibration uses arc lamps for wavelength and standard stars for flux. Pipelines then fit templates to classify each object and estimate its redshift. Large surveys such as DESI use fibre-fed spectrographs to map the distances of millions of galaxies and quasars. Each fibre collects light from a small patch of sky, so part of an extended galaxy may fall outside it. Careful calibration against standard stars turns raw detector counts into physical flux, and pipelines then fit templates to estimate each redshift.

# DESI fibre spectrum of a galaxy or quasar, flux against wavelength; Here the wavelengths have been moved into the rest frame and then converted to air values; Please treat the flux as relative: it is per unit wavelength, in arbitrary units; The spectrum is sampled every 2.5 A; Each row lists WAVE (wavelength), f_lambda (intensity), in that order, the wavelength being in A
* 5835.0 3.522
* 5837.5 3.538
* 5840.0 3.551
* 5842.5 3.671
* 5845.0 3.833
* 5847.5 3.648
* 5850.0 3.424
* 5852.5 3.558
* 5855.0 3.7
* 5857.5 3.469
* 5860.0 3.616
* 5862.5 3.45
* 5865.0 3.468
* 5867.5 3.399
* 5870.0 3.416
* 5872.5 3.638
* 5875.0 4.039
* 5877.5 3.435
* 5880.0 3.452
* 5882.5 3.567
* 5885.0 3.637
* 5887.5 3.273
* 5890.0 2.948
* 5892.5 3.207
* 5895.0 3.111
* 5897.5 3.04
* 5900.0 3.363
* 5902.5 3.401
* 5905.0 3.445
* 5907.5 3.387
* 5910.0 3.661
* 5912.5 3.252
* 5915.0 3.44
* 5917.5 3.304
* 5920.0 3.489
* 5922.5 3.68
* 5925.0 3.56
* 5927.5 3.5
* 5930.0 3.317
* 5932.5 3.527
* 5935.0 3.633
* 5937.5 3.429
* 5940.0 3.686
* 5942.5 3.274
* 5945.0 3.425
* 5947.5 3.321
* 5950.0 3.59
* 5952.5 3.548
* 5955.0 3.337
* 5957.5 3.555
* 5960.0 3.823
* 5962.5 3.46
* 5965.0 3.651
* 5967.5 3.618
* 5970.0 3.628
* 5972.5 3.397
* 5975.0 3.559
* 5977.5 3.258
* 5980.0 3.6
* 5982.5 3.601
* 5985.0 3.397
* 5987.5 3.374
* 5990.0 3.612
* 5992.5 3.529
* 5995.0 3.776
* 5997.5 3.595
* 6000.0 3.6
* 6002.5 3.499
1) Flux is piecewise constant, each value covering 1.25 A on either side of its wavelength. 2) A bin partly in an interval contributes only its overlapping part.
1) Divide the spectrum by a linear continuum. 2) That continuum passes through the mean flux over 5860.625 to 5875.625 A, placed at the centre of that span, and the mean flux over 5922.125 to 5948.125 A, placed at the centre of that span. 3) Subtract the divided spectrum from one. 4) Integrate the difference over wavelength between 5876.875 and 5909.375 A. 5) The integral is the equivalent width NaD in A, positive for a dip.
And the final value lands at 1.8 A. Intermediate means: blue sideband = 3.55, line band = 3.33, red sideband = 3.48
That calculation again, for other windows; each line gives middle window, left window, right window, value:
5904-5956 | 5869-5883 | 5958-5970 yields 2.16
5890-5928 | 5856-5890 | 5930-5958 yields 1.29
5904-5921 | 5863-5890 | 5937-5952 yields 0.27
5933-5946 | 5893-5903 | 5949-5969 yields -0.13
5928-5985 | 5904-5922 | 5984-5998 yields -0.17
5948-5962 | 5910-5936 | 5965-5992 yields -0.22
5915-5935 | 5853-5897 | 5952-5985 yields 0.05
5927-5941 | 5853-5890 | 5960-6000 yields 0.09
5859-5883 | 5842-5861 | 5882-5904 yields -0.65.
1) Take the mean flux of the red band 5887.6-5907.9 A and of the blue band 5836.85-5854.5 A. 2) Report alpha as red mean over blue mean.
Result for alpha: 0.90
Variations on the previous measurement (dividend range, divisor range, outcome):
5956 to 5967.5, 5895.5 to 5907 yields 1.09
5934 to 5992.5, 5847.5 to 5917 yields 1.02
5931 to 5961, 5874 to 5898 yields 1.04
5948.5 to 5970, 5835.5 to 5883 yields 1.00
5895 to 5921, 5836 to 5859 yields 0.93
